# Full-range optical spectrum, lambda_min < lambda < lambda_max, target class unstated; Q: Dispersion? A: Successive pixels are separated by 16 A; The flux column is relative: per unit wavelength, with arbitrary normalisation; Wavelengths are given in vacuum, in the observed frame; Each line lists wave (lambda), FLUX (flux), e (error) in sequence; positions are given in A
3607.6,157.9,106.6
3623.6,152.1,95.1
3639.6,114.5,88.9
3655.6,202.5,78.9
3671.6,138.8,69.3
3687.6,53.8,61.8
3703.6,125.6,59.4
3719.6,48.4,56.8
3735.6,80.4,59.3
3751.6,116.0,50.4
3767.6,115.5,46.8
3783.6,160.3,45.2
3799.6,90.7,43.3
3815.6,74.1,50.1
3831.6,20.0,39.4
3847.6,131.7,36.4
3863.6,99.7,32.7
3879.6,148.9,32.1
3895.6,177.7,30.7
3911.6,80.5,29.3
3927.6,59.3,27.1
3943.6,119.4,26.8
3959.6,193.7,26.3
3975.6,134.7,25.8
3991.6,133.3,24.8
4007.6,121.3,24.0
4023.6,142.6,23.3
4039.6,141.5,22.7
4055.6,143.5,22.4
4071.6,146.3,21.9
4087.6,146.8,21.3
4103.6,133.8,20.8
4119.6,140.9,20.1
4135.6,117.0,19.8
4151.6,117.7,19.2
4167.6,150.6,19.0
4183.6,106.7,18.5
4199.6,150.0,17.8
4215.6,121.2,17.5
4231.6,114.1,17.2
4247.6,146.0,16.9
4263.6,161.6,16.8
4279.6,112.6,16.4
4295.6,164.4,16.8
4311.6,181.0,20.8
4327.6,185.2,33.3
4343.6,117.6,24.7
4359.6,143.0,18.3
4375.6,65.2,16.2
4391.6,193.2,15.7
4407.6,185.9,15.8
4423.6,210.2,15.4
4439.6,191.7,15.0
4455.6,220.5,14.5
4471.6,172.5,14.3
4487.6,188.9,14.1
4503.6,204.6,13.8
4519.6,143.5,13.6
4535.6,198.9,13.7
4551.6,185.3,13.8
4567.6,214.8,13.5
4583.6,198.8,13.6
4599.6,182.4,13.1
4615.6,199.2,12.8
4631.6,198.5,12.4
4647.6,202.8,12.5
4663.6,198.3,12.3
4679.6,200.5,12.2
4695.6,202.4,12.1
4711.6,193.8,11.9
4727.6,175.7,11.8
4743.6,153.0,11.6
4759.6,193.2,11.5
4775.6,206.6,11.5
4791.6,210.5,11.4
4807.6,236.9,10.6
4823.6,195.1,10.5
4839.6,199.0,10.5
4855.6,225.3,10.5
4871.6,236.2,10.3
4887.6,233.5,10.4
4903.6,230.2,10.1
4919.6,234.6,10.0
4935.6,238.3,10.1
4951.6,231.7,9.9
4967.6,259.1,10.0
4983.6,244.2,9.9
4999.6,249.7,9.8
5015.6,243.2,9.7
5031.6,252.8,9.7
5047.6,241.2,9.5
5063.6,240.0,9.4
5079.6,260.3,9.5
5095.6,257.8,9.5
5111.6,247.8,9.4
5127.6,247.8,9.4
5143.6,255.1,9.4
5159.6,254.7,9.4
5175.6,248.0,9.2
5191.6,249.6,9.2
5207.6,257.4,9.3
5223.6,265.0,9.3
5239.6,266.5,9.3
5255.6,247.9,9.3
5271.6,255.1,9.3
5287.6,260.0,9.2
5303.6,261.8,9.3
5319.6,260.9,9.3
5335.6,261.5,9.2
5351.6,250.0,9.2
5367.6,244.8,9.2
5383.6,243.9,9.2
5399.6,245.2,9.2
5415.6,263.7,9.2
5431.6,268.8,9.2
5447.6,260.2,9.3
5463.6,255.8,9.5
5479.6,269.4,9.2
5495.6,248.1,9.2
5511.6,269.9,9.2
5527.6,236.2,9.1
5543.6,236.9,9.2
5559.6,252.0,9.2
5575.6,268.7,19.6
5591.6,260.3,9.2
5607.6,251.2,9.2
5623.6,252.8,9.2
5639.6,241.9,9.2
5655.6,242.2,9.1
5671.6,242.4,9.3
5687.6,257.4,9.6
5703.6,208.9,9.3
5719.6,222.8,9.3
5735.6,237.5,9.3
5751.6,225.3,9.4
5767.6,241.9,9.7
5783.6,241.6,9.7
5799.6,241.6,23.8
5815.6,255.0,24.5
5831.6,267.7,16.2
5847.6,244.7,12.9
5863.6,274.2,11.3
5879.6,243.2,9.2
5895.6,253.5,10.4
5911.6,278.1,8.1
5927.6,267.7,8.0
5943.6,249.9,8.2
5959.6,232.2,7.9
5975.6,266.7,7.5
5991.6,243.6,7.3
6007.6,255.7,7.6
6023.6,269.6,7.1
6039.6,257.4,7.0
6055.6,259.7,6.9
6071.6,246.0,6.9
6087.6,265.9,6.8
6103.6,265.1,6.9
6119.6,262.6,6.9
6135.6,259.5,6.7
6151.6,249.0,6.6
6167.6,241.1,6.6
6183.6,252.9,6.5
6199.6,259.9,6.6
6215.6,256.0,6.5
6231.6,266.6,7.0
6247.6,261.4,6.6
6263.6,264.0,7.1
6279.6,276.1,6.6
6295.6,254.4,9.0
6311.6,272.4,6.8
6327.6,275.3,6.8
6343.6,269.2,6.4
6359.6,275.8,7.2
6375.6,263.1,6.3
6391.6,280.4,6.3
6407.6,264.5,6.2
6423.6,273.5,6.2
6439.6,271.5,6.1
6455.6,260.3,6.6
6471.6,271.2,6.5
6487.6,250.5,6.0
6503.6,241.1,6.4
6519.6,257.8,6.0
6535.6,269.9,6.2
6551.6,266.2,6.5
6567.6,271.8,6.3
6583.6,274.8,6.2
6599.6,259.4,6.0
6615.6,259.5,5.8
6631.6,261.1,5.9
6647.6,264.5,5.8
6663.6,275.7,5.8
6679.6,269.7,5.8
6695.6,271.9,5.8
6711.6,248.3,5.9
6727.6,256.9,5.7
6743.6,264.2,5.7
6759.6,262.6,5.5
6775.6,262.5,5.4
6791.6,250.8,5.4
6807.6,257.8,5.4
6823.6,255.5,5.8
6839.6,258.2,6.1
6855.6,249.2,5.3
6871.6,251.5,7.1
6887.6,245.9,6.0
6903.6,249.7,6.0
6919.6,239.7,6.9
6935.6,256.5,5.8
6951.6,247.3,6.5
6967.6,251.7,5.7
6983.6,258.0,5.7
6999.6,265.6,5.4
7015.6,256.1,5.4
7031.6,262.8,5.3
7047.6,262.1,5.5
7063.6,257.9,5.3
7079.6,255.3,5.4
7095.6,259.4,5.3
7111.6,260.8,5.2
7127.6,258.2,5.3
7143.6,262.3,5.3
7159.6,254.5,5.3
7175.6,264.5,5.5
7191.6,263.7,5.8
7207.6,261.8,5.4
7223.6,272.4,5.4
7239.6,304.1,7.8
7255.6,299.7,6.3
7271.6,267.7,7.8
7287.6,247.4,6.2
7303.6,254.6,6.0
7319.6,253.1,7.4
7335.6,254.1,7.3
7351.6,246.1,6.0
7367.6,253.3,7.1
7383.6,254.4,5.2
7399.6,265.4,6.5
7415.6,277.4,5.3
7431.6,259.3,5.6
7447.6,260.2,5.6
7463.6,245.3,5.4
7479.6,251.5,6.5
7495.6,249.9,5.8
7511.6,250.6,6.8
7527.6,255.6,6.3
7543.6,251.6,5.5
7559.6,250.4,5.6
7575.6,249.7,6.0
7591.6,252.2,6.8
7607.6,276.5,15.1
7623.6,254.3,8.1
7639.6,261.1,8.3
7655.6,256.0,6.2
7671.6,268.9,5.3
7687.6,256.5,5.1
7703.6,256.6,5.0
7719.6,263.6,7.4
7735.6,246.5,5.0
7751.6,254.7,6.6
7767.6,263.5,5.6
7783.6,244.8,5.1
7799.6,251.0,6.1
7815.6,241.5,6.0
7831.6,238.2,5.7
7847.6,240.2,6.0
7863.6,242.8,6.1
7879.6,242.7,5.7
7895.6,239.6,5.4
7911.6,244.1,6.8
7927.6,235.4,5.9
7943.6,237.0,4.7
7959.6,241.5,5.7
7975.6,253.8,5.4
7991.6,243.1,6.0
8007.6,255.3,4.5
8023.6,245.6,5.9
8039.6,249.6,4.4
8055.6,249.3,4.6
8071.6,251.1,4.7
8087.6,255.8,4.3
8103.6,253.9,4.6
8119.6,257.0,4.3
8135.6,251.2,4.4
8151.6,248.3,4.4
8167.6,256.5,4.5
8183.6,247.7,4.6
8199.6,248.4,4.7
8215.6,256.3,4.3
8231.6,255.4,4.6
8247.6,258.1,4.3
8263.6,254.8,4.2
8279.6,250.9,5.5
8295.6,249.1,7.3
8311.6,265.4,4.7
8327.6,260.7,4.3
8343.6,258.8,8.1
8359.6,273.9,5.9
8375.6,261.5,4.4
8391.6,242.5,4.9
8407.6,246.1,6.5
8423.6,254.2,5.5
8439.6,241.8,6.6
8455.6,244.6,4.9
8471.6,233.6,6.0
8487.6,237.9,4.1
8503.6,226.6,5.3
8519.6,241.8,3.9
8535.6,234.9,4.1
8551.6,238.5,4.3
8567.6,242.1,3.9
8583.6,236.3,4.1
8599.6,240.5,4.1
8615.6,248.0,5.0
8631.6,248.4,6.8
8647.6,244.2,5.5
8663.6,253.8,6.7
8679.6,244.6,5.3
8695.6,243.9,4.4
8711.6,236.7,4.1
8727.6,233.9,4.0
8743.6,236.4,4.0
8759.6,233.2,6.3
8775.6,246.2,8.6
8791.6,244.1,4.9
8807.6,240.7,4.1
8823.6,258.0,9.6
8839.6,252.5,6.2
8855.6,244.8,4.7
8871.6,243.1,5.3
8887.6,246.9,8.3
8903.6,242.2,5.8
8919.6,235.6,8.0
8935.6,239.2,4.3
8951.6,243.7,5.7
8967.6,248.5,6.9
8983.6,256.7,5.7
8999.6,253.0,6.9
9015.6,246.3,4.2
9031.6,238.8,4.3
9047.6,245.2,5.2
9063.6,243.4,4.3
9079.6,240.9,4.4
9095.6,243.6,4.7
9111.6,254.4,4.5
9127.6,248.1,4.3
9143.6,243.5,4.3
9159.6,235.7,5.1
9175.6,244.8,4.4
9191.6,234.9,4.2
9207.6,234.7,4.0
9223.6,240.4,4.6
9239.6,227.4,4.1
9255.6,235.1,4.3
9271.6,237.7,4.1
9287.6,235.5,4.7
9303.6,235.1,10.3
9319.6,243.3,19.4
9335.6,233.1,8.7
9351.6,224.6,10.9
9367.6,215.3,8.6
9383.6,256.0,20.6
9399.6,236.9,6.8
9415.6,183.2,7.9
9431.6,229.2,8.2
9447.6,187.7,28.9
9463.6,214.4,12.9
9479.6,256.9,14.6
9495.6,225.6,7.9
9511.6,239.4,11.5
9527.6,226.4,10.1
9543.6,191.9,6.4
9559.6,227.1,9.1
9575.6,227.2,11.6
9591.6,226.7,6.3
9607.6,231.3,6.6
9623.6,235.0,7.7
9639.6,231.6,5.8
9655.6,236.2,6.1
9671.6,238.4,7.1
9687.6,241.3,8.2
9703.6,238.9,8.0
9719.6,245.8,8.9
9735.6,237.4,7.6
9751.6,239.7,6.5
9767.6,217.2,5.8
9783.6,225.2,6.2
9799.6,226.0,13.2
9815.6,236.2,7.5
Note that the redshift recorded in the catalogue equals 0.102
